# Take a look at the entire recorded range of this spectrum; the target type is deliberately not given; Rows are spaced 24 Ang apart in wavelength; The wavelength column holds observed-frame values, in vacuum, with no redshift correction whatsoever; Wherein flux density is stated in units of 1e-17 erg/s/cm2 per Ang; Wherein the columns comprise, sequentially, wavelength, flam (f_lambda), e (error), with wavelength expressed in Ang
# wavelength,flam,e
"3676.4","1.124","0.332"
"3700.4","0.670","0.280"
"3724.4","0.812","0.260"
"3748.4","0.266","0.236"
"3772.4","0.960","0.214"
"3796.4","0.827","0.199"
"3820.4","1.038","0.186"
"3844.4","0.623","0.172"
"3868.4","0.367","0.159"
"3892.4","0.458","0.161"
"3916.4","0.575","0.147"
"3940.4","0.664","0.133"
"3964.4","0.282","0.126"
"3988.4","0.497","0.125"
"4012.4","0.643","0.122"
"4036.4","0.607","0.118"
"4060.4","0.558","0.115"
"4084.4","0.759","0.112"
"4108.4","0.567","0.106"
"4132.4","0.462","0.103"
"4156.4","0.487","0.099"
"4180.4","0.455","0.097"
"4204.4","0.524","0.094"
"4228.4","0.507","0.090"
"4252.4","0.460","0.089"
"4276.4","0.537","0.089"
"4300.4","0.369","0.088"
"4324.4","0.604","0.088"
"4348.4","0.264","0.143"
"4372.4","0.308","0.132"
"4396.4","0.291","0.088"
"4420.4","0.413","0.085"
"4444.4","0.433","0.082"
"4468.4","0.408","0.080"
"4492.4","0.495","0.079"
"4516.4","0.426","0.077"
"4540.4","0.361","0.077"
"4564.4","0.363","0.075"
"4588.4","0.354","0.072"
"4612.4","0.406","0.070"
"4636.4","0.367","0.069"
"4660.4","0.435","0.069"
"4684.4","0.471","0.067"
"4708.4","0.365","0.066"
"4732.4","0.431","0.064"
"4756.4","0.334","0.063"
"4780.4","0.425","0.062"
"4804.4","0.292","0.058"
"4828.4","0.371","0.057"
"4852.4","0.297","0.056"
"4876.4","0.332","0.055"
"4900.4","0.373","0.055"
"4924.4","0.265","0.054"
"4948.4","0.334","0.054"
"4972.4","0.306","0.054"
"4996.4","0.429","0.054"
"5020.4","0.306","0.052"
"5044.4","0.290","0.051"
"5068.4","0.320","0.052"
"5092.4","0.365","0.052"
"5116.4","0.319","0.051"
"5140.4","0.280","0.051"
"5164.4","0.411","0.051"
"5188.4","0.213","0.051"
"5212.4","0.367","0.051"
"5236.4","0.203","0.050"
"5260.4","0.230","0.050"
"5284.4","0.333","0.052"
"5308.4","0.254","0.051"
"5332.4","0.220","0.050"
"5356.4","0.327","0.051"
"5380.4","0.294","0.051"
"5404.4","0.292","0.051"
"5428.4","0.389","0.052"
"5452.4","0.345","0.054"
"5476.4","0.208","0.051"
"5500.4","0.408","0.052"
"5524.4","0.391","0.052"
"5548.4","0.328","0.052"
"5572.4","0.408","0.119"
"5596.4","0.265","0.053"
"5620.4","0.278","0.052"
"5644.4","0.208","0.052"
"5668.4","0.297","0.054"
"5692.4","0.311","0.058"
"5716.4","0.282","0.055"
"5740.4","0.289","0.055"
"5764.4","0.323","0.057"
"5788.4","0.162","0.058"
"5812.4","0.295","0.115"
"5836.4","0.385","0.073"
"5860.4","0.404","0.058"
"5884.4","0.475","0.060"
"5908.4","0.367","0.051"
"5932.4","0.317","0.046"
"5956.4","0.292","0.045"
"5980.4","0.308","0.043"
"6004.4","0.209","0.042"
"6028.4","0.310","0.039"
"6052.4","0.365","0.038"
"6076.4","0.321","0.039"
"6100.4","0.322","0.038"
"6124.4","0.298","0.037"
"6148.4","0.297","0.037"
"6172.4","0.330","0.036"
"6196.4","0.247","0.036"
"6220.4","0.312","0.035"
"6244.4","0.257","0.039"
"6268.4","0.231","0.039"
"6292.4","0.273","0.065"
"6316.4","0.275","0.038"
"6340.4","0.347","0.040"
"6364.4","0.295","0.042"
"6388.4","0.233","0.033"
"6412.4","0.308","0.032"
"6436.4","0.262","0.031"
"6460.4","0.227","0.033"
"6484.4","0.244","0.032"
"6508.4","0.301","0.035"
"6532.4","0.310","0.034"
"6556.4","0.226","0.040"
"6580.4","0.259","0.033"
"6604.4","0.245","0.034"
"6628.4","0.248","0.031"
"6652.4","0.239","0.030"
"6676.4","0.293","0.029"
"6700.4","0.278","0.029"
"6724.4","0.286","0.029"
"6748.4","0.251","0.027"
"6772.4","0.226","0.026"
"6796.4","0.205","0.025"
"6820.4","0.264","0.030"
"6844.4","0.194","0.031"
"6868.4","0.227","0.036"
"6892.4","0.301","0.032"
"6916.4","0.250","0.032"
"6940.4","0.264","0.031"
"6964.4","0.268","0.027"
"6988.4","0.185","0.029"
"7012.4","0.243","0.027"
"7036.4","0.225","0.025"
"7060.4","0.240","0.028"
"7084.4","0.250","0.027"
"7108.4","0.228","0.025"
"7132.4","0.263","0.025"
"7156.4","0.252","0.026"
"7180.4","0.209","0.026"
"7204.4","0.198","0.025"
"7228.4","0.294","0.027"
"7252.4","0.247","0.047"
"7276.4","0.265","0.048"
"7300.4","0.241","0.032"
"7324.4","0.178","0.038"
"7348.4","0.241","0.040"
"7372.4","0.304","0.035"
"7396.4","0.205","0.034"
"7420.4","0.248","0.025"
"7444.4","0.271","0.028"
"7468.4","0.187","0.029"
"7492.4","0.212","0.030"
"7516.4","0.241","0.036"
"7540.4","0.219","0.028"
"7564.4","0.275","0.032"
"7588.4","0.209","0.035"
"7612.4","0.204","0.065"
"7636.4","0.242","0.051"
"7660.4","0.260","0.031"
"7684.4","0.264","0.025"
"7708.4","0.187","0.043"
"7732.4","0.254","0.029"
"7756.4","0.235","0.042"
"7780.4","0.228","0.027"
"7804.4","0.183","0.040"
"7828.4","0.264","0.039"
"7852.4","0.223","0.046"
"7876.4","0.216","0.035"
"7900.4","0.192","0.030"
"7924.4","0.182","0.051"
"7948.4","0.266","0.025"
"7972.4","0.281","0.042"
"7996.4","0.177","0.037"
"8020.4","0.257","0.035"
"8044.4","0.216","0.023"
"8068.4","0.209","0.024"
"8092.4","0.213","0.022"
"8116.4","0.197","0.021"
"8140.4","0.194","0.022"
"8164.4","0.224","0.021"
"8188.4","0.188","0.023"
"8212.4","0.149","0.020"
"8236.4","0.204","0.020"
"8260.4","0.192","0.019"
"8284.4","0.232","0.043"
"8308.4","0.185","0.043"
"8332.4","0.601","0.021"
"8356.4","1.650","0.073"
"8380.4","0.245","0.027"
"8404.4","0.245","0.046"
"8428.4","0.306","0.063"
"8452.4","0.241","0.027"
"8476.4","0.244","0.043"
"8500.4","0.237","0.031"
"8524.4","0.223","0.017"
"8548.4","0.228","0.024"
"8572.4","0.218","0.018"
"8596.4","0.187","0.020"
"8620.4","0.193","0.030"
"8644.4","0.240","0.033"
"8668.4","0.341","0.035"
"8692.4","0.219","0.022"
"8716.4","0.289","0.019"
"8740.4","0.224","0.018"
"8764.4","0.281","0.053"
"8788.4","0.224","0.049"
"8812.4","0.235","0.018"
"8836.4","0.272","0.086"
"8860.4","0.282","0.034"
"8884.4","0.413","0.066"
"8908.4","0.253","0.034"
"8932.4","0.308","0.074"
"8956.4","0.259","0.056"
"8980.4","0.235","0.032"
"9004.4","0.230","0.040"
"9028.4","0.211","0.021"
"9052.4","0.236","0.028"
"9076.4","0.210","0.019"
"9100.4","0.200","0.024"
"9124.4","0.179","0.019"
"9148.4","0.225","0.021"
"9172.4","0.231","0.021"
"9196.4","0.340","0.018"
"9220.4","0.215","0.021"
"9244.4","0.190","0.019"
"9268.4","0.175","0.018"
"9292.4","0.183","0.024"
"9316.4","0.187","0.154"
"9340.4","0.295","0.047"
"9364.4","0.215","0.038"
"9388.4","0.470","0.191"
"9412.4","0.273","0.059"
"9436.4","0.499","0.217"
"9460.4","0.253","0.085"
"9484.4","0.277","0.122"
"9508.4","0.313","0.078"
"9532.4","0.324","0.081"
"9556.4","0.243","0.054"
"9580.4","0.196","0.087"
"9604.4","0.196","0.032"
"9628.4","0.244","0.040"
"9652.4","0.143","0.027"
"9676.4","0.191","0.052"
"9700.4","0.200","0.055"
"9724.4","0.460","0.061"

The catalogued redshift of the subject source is 1.239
